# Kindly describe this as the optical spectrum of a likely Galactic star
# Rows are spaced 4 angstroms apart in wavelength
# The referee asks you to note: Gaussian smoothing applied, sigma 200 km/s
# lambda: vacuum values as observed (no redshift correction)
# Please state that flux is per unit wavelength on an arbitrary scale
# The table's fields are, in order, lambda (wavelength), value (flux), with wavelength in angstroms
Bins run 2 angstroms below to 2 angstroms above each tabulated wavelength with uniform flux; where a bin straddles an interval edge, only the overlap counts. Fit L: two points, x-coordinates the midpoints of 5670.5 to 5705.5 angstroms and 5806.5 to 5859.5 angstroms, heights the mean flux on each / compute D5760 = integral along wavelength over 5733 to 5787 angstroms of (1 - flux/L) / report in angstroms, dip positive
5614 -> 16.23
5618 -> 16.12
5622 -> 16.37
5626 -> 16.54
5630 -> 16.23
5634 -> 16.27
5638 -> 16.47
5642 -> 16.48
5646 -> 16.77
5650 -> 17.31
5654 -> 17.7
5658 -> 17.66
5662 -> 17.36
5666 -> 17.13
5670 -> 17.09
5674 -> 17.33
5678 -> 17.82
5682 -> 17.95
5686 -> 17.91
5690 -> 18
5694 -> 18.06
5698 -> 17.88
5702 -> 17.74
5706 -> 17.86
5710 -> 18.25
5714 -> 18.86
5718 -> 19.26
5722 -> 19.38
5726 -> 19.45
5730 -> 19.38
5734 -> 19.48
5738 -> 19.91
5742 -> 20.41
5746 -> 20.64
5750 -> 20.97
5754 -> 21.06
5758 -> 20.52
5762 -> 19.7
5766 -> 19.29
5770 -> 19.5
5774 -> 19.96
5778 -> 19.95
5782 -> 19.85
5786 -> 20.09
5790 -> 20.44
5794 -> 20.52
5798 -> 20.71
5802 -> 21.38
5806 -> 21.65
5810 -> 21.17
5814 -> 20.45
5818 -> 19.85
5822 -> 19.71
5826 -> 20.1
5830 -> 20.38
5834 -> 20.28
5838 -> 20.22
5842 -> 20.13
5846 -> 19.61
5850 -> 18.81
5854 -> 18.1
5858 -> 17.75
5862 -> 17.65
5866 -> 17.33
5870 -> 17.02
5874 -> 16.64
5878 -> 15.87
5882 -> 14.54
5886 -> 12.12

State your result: -3.8 angstroms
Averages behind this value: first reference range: 17.8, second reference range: 19.8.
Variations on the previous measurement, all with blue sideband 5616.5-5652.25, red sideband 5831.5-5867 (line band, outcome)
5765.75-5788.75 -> -2.16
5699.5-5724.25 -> -1.65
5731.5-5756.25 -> -3.68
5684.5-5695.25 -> -0.53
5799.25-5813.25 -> -2.14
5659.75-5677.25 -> -0.38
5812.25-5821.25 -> -0.73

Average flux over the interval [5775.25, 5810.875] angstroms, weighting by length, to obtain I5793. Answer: 20.6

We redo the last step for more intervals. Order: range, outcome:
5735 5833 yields 20.3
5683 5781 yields 19.3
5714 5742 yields 19.5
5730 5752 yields 20.2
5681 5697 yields 18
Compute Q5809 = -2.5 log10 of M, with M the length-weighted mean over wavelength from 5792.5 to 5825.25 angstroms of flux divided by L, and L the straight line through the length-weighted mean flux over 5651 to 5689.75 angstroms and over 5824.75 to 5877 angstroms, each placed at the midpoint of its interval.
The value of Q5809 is -0.12 mag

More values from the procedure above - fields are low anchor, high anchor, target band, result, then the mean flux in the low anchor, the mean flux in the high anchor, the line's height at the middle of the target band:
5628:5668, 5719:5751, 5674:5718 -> 0.030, 16.9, 19.9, 18.6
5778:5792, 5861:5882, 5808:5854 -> -0.098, 20.1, 16.6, 18.3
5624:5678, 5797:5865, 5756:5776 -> -0.056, 17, 19.8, 18.8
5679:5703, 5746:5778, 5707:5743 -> -0.017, 17.9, 20.2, 19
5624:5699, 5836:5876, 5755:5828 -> -0.131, 17.3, 18.3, 18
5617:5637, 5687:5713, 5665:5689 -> -0.006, 16.3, 18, 17.5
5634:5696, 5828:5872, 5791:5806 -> -0.139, 17.4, 18.8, 18.4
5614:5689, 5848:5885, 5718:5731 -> -0.143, 17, 16.9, 17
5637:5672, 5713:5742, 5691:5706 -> 0.039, 17.1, 19.5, 18.5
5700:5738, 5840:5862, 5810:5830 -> -0.077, 18.9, 18.8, 18.8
